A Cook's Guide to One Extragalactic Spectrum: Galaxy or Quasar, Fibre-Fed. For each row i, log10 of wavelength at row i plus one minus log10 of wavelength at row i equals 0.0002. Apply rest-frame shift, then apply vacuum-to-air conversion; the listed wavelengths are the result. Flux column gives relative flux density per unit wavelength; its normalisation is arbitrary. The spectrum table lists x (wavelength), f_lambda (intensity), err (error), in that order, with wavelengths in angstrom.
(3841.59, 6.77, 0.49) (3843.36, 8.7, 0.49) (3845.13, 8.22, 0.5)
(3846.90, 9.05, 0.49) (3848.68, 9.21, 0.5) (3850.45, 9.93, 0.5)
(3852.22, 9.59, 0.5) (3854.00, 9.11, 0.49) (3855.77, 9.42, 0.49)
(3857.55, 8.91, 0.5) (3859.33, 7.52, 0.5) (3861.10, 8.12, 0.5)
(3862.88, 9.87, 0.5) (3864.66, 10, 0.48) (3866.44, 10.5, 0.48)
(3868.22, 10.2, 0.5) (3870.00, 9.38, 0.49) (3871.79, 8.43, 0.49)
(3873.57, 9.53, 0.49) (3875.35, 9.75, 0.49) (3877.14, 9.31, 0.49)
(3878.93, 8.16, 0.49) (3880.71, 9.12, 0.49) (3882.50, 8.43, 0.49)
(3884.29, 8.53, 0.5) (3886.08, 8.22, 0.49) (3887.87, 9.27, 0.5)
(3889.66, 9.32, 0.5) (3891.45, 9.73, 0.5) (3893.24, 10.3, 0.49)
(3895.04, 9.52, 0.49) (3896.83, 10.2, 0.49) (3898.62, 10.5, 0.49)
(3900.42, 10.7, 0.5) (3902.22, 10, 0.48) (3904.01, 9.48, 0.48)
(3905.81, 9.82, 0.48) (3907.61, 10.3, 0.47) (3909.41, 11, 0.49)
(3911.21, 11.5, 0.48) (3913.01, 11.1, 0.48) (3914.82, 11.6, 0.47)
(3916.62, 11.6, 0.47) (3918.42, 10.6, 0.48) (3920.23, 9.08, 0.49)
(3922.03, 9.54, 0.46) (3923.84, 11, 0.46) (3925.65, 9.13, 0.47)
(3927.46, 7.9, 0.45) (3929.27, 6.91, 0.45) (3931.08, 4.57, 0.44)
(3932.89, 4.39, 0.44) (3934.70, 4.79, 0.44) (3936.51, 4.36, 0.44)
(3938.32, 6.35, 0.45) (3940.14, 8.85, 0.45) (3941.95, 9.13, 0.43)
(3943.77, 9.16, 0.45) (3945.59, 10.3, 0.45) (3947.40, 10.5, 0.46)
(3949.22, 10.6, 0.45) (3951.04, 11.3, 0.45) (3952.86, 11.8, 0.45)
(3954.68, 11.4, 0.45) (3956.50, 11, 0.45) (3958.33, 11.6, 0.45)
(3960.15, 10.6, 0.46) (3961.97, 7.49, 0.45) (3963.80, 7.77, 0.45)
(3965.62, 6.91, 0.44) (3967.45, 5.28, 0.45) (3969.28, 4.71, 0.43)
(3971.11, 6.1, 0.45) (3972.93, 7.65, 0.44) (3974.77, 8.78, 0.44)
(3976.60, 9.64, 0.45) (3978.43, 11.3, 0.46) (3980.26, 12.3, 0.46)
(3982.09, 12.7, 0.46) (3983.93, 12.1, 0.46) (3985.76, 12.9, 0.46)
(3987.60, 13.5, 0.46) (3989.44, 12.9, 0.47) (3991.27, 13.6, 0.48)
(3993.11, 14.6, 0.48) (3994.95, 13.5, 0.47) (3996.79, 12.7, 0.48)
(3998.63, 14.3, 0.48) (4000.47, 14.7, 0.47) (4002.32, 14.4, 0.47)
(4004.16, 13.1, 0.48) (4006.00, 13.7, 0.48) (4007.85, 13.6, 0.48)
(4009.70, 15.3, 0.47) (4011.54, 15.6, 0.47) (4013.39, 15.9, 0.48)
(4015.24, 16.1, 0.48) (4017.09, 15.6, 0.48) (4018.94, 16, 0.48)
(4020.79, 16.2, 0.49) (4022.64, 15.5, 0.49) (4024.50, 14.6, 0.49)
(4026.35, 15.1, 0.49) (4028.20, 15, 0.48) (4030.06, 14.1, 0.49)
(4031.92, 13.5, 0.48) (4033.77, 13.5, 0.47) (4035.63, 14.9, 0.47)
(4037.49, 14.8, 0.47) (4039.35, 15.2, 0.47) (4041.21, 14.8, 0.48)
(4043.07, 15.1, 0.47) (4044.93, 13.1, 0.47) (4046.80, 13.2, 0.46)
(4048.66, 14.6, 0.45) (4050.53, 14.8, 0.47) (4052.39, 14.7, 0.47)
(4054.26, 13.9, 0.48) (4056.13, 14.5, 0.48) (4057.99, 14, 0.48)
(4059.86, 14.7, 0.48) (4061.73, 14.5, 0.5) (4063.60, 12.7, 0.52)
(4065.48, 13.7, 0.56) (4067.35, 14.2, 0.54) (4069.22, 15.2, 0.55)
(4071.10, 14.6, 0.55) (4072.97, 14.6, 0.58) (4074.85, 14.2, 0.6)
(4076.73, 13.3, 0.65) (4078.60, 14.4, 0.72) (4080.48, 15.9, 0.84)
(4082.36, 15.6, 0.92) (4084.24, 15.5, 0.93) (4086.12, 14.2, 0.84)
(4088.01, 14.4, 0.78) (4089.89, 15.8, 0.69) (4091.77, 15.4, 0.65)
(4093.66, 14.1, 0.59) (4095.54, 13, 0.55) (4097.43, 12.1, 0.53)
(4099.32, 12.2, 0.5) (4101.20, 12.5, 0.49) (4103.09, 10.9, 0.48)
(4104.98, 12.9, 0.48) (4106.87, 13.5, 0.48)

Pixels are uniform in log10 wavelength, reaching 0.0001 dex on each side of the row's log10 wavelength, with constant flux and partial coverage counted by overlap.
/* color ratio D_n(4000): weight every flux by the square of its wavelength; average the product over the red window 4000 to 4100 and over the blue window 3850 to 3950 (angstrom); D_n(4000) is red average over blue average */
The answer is 1.70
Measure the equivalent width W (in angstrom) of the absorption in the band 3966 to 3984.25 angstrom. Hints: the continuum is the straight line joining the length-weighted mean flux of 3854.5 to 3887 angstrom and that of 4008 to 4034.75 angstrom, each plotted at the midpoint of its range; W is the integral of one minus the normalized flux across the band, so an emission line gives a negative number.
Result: 6.0 angstrom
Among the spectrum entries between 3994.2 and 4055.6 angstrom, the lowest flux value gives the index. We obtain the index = 12.7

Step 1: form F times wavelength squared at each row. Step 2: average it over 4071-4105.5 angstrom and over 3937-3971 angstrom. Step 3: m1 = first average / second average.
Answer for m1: 1.7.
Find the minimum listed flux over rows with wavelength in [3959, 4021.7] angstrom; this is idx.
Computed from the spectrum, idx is 4.71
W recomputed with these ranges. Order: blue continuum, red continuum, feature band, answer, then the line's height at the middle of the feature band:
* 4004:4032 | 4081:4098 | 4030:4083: 1.46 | 14.8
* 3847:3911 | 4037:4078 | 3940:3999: 7.14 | 11.9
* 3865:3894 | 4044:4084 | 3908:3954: 6.67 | 10.7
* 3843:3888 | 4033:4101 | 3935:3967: 5.93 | 11.3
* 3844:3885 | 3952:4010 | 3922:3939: 5.86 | 10.4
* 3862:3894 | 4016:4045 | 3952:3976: 7.45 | 12.5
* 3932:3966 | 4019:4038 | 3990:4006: -1.69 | 12.5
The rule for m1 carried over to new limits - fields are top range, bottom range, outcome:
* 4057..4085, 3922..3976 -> 1.85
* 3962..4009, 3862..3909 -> 1.24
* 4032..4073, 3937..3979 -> 1.67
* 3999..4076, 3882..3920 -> 1.55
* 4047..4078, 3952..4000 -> 1.39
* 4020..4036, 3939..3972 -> 1.67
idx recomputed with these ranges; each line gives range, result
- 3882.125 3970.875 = 4.36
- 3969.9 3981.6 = 6.1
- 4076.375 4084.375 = 13.3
